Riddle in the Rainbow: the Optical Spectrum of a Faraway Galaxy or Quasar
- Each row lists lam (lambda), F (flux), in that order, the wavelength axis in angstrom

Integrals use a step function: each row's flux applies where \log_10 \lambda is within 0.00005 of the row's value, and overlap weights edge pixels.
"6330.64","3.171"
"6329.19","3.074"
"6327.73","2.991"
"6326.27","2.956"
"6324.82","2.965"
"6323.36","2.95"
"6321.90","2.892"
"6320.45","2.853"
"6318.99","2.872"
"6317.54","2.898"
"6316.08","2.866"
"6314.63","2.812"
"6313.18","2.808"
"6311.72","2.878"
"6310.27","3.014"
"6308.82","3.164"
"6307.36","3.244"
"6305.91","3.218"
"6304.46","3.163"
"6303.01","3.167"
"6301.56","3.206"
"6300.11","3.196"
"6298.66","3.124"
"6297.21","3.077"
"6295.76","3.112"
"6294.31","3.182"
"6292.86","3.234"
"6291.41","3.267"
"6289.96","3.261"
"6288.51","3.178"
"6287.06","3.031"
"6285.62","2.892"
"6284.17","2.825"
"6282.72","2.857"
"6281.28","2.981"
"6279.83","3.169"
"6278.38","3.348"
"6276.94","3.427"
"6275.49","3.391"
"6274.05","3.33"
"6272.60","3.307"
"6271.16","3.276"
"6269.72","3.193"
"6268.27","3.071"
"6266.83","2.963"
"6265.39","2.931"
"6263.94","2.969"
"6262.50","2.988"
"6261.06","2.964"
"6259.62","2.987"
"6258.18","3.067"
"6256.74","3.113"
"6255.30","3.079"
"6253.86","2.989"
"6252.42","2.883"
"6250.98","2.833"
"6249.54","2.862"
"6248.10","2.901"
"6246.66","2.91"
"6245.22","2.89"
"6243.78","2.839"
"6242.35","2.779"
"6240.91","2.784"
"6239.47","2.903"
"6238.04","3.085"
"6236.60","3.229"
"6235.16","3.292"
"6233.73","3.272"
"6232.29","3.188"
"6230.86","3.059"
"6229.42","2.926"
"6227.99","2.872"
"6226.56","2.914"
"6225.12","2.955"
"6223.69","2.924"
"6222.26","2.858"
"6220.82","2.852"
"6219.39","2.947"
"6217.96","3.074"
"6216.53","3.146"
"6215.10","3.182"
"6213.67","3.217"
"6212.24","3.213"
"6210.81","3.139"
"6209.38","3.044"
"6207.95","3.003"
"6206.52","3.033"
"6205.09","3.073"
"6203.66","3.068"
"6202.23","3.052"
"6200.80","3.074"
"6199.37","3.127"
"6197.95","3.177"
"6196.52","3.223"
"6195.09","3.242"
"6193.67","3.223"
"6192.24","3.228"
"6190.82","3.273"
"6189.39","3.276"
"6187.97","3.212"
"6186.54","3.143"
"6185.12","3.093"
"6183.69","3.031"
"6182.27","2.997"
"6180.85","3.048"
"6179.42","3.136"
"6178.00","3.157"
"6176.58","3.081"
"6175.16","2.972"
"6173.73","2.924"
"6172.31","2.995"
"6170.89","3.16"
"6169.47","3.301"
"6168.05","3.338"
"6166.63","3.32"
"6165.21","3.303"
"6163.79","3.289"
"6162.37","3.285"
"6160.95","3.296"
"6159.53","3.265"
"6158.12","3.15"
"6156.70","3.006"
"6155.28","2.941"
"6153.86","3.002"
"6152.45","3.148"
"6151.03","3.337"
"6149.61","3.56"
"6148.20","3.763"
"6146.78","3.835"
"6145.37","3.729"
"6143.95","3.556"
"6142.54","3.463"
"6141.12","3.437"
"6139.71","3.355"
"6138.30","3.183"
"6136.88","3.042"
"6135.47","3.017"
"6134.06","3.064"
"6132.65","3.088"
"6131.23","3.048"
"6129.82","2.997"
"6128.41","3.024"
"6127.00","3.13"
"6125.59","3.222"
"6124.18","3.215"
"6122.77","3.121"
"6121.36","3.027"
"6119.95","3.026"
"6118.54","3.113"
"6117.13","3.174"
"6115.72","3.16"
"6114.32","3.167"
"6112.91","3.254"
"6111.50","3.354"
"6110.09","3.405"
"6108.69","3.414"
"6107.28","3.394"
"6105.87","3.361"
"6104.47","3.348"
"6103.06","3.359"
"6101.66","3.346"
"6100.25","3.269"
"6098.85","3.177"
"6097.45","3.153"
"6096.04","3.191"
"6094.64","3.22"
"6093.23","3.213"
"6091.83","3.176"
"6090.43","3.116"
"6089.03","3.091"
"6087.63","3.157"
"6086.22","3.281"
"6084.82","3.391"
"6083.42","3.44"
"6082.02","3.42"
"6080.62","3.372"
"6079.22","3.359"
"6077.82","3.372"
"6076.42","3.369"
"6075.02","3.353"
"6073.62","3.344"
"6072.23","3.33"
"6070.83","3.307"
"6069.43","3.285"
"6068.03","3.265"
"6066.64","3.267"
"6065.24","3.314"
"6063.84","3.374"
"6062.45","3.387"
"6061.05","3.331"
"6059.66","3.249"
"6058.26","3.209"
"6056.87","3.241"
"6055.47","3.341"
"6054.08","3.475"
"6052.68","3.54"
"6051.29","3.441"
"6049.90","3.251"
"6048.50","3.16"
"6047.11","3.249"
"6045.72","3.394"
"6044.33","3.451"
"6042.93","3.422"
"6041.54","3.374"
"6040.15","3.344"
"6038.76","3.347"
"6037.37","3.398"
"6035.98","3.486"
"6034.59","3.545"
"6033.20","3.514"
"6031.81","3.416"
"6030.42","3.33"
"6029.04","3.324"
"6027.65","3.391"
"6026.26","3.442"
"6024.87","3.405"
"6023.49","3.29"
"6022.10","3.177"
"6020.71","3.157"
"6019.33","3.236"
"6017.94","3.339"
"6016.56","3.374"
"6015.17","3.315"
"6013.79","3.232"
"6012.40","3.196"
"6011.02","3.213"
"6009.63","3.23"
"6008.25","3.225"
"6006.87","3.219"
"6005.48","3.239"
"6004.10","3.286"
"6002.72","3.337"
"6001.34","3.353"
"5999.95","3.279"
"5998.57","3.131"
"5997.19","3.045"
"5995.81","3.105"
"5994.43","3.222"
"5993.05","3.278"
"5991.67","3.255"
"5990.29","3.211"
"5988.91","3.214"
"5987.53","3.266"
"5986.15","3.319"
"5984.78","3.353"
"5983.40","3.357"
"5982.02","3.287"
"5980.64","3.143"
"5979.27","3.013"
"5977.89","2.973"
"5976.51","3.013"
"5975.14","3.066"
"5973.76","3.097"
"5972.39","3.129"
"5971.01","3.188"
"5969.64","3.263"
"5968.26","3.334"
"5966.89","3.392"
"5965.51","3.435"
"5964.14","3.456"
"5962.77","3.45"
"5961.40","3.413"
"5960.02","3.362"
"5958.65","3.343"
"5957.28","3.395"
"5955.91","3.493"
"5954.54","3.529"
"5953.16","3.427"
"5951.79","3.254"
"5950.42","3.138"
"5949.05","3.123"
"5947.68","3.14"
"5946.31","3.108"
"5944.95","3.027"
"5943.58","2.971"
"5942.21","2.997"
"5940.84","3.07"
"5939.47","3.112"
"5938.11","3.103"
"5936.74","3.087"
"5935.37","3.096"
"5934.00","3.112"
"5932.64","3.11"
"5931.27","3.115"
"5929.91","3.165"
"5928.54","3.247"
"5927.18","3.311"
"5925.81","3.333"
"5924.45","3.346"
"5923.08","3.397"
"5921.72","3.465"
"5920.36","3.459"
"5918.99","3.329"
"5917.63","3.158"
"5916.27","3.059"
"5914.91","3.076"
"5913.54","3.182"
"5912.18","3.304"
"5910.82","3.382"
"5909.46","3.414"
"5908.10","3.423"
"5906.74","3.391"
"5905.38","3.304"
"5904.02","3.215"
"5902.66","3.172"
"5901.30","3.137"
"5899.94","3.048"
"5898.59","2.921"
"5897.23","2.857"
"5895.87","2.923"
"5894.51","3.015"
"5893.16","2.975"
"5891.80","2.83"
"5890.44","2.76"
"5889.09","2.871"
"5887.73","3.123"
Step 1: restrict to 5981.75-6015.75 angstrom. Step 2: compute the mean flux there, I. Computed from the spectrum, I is 3.25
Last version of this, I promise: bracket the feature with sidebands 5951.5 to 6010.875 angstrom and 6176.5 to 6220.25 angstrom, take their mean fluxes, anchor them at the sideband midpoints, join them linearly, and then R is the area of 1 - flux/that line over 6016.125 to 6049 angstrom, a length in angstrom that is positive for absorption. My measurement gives -1.3 angstrom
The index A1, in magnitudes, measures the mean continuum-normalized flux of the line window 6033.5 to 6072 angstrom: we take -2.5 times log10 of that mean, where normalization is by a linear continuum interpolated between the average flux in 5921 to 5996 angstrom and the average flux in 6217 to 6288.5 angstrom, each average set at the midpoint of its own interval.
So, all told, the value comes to -0.06 mag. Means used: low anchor 3.23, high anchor 3.03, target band 3.35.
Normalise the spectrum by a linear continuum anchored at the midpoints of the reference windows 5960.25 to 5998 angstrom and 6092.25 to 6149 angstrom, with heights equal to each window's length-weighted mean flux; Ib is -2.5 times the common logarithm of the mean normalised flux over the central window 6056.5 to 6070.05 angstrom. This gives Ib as -0.015 mag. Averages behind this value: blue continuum 3.23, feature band 3.29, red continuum 3.26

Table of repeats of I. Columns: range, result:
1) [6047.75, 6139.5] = 3.25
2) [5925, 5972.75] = 3.24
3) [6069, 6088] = 3.34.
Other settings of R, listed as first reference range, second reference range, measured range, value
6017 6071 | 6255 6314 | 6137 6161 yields -0.77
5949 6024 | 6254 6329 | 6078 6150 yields -2.03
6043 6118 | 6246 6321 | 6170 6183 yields 0.55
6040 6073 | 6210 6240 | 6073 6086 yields -0.32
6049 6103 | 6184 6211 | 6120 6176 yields -0.36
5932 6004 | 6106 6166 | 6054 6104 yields -0.81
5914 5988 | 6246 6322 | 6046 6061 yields -0.66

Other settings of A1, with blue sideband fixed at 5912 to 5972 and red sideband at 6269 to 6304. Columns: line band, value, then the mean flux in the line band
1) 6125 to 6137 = 0.05 mag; 3.07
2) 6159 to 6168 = -0.03 mag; 3.3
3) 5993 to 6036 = -0.02 mag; 3.29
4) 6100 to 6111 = -0.05 mag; 3.36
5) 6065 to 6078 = -0.03 mag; 3.32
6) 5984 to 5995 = -0.01 mag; 3.27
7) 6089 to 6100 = 0.01 mag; 3.18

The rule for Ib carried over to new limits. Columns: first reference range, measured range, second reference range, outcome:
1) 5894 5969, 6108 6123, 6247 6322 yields -0.02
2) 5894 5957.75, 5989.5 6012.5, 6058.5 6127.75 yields 0.00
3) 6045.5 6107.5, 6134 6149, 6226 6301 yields -0.07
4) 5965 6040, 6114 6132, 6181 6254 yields 0.01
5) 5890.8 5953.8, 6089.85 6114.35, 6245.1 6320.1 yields -0.05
